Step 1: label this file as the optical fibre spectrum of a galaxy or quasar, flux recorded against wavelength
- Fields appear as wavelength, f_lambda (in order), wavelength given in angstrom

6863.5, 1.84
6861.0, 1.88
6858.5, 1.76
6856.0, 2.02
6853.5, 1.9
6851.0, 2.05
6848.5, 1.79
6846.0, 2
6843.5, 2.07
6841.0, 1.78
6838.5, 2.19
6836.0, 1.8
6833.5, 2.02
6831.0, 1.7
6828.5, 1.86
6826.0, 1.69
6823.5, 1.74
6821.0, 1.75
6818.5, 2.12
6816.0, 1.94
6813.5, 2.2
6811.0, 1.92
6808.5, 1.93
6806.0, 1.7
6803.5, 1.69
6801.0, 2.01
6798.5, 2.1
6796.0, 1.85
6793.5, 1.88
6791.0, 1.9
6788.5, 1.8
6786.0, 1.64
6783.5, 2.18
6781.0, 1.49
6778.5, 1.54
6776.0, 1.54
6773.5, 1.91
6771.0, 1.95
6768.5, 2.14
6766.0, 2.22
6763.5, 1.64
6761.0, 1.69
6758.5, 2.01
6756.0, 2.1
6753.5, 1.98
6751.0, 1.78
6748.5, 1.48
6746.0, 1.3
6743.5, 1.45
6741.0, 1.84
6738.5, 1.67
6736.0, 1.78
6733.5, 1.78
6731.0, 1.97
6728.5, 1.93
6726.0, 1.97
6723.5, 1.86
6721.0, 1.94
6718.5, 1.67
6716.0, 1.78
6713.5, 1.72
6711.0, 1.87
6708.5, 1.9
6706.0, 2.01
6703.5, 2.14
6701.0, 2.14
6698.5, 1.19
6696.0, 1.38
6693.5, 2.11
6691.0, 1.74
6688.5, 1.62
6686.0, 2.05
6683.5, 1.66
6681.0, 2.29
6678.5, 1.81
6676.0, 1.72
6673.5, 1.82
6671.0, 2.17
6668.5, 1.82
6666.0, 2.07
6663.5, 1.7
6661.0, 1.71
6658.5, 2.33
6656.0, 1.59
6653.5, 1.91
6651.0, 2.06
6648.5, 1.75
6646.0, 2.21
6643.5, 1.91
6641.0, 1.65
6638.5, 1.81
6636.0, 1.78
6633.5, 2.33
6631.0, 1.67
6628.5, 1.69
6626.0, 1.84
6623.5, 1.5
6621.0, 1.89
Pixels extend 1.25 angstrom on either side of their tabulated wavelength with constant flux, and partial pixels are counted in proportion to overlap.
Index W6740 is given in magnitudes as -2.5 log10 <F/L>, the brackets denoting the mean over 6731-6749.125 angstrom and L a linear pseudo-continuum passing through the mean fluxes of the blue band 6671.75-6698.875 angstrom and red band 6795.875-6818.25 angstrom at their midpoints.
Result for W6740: 0.132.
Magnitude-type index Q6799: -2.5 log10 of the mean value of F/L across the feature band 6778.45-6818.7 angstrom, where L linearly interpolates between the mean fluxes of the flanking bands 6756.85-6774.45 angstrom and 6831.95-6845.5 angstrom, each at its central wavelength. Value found 0.04 mag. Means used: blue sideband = 1.94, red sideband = 1.97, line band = 1.88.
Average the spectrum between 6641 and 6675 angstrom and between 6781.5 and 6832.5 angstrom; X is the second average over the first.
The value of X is 0.98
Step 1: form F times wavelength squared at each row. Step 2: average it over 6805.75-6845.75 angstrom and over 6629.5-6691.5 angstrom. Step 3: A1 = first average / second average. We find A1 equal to 1.06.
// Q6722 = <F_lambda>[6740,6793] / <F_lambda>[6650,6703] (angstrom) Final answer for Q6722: 0.97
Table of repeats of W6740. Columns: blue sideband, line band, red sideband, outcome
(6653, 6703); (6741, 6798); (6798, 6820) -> 0.07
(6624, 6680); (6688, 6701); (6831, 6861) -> 0.14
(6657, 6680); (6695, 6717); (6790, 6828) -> 0.06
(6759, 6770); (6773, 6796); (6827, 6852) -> 0.10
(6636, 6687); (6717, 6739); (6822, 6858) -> 0.03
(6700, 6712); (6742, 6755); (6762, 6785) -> 0.18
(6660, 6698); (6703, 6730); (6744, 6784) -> -0.04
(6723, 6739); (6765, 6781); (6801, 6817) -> 0.02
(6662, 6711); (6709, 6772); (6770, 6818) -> 0.02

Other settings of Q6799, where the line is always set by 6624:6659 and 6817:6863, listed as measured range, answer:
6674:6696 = 0.02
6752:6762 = -0.03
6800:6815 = -0.01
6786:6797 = 0.03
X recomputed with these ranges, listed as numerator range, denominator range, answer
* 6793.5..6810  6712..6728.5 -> 1.03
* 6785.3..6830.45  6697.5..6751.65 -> 1.05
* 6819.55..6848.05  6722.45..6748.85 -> 1.08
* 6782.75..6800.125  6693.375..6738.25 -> 1.04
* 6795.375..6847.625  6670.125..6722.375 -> 1.04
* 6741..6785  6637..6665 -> 0.95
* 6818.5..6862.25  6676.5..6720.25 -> 1.03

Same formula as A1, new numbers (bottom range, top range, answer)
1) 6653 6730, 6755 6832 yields 1.03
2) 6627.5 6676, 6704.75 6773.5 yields 0.99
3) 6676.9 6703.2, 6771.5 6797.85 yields 1.01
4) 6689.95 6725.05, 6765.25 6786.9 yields 1.03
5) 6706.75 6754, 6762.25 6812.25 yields 1.06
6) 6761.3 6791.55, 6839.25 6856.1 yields 1.09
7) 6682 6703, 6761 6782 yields 1.05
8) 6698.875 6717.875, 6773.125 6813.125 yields 0.99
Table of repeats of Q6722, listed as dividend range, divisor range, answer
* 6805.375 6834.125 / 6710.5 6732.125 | 1.01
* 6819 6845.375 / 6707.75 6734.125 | 1.01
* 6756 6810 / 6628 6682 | 0.98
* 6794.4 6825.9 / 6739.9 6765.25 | 1.10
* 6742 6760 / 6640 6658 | 0.91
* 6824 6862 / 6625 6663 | 1.01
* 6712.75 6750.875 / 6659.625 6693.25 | 0.93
